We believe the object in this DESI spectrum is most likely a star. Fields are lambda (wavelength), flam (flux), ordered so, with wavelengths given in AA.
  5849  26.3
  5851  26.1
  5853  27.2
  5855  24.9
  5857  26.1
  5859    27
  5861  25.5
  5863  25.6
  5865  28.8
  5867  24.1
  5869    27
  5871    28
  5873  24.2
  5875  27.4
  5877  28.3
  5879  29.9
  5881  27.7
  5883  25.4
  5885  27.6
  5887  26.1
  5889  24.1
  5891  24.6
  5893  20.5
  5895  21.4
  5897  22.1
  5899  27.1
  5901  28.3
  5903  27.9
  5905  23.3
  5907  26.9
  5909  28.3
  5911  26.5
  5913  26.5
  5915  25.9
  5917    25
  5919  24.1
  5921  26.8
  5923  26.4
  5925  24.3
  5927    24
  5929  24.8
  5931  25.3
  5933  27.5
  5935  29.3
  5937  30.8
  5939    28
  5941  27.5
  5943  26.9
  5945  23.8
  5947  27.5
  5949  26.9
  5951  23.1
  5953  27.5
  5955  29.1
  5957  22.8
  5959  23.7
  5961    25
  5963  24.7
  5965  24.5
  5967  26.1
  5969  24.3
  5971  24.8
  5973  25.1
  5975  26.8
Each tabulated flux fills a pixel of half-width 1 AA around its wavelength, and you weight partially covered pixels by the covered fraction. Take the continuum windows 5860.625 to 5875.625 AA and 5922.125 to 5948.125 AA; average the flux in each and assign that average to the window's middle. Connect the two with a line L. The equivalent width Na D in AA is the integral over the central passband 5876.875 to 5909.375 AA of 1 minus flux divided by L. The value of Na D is 0.9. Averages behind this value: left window 26.3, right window 26.6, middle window 25.7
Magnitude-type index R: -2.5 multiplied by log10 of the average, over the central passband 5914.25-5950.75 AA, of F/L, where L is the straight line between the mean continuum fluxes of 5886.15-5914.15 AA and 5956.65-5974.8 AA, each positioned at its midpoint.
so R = -0.06 mag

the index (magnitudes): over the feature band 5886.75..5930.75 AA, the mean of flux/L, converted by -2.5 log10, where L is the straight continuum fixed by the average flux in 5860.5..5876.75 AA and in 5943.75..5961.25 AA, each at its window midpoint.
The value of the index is 0.03 mag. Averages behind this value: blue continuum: 26.4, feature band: 25.2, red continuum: 25.5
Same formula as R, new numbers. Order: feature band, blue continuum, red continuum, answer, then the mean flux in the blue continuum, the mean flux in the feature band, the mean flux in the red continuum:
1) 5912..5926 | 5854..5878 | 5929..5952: 0.05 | 26.4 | 25.6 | 26.9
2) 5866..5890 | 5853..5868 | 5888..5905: -0.06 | 26.1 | 26.6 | 24.4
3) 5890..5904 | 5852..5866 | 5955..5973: 0.06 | 26.4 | 24.6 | 24.8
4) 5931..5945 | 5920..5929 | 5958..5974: -0.11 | 25.3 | 27.8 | 24.8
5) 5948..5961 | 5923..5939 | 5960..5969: 0.00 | 26.6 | 25.5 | 25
